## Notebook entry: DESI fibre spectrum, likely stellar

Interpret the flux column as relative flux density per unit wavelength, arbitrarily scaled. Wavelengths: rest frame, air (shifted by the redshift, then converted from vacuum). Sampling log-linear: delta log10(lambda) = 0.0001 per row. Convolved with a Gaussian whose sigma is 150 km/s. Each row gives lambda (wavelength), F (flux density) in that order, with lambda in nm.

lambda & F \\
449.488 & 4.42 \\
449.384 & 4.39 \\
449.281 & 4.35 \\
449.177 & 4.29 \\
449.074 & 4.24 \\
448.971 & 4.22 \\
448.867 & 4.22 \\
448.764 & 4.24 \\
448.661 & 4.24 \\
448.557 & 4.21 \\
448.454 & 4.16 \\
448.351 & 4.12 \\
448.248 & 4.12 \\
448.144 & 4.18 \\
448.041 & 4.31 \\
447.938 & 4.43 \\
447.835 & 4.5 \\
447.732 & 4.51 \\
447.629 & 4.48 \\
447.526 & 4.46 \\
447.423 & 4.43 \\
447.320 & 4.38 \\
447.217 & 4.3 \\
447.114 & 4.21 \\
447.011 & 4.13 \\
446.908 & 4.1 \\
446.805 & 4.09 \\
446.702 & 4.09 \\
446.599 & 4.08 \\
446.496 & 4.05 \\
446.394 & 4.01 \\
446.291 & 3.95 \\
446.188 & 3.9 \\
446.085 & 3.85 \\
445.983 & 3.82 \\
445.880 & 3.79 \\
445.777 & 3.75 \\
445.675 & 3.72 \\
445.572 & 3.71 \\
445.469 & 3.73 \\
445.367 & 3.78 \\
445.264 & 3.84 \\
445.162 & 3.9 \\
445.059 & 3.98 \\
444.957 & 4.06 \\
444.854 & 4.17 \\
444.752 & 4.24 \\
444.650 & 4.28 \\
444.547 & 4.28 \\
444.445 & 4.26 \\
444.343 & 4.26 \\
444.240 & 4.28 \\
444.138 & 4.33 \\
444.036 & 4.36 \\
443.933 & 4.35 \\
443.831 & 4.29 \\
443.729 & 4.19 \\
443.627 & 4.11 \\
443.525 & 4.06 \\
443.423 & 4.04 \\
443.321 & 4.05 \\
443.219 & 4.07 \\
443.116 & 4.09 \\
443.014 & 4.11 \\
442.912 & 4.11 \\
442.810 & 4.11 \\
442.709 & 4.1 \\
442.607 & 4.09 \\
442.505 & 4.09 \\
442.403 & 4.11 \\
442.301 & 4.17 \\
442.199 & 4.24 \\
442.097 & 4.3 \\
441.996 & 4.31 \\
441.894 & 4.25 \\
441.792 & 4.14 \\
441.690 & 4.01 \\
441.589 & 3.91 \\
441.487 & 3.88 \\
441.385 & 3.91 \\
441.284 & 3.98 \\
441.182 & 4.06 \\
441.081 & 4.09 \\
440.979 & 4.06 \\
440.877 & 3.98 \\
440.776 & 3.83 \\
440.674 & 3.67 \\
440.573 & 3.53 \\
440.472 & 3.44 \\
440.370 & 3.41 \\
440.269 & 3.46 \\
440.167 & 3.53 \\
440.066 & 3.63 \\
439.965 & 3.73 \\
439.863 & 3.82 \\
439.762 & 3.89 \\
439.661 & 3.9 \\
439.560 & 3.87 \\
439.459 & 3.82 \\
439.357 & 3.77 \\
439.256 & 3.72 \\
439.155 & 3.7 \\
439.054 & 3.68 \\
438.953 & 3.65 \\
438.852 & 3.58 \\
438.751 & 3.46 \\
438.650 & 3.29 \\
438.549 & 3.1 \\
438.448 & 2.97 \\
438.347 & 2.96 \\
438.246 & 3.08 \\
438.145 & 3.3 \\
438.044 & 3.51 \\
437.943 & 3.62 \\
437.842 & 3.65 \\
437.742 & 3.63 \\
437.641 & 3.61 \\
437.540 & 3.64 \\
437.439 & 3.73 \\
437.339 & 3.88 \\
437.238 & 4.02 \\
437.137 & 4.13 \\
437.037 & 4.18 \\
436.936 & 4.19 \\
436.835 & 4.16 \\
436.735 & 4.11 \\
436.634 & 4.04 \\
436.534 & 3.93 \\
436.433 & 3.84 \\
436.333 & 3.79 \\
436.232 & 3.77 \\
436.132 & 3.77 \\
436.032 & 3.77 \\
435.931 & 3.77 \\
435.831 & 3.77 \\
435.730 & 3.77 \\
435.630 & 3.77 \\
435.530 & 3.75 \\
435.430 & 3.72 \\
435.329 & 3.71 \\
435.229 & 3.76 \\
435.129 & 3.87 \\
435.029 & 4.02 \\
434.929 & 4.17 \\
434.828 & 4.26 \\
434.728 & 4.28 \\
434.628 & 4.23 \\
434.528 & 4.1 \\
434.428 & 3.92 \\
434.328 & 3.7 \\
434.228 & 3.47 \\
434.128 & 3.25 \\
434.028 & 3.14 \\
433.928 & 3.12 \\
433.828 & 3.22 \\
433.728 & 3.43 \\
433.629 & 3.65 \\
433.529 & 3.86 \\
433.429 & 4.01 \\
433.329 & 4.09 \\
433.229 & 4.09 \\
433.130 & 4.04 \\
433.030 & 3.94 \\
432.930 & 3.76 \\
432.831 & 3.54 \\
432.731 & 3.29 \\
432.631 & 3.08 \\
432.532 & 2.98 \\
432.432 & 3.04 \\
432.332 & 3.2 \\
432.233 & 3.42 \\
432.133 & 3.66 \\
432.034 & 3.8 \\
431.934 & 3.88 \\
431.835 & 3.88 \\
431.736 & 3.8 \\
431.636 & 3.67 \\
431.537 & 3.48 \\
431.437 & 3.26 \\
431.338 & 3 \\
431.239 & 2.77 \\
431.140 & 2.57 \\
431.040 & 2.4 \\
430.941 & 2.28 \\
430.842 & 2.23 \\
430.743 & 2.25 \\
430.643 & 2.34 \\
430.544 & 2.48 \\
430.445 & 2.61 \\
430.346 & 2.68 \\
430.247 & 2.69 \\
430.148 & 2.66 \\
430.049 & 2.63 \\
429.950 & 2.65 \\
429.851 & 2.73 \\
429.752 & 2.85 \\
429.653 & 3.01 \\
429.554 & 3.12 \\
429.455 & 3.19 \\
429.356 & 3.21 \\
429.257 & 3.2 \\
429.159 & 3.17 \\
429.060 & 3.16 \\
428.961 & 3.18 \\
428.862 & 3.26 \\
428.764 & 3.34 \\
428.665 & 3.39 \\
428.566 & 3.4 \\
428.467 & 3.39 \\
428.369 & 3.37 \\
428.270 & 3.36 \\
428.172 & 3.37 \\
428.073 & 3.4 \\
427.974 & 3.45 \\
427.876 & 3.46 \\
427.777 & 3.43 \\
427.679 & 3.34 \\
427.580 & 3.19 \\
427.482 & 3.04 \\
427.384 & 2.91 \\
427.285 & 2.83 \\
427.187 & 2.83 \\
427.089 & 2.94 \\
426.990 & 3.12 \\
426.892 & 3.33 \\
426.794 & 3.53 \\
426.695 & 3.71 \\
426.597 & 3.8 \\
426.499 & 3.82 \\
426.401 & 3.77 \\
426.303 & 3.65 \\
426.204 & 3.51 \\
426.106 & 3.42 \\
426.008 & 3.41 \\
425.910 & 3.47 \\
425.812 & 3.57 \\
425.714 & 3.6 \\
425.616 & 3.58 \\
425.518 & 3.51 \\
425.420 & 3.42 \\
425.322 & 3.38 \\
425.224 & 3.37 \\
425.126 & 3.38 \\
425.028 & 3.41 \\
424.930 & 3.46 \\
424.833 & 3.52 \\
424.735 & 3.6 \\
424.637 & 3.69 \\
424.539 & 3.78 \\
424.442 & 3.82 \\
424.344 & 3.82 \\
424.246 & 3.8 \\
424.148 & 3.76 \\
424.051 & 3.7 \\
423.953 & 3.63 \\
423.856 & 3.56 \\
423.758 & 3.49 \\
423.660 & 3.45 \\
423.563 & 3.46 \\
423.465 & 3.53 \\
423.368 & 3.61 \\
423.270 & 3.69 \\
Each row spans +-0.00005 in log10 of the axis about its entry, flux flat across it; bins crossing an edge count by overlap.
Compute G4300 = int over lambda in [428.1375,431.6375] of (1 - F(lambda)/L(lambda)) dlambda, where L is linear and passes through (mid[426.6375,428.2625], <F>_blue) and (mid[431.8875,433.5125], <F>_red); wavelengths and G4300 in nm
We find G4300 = 0.48 nm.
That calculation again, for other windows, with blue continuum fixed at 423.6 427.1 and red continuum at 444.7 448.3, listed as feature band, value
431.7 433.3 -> 0.061 nm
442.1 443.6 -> -0.043 nm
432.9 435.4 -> -0.017 nm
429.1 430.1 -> 0.187 nm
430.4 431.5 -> 0.334 nm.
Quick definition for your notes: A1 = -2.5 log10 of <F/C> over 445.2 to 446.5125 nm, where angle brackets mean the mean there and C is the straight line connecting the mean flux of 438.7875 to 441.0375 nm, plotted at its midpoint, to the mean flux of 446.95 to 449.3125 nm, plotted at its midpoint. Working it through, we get 0.08 mag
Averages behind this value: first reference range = 3.71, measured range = 3.84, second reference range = 4.29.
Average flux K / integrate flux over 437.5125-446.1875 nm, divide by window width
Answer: 3.87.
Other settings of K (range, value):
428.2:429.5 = 3.28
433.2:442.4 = 3.78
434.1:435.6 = 3.89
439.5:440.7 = 3.66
